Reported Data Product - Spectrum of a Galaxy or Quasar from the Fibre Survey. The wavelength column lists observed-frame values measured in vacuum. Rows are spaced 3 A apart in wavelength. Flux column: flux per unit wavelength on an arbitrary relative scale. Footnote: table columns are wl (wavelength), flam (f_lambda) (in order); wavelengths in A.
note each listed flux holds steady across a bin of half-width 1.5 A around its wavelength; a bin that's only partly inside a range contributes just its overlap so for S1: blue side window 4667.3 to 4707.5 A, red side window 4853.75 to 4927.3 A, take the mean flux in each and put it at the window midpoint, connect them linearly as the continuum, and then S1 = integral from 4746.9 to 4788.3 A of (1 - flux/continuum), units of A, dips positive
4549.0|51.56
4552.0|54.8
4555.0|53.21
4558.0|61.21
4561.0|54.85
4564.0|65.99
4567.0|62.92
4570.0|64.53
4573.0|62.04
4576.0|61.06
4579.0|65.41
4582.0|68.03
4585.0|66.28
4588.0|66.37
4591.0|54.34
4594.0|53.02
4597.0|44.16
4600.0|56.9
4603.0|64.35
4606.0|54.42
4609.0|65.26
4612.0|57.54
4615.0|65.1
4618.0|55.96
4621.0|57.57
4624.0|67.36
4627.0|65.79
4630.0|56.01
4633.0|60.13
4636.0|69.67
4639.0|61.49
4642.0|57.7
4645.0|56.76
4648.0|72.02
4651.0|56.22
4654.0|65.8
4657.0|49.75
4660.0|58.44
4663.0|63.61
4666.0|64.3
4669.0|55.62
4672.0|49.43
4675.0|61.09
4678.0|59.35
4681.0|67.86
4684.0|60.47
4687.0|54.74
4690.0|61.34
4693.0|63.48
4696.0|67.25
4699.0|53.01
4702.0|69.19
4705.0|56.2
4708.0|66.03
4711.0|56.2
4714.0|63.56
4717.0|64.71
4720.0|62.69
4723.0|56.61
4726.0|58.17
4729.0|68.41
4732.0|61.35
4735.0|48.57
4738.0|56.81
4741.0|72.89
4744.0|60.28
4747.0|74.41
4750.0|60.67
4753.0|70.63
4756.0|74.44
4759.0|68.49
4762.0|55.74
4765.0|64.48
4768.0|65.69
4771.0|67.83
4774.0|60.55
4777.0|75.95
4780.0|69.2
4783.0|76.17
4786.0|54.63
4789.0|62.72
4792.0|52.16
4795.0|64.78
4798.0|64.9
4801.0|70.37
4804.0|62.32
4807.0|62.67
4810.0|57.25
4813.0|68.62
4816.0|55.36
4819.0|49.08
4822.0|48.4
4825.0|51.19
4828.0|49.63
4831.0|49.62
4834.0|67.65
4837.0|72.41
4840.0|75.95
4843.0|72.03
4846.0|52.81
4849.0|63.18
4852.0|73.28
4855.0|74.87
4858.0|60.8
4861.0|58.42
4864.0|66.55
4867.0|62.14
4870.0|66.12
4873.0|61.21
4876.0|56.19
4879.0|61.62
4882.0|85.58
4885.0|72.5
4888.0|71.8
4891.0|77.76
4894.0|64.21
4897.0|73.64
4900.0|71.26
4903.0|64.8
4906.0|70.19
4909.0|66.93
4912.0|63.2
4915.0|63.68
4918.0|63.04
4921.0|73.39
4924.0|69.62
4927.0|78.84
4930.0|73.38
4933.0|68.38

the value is -2.4 A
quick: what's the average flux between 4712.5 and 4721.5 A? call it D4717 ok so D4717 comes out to 63.7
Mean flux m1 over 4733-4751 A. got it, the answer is 62.3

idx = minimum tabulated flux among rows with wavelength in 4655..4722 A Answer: 49.43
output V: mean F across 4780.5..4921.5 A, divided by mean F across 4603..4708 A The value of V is 1.1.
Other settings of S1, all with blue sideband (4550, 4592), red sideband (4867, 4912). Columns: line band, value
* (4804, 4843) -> 4.3 A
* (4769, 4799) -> 0.6 A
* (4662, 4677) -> 1.2 A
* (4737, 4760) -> -0.8 A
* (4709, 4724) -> 0.8 A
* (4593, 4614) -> 1.8 A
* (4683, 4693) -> 0.7 A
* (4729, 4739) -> 1.2 A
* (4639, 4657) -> 0.7 A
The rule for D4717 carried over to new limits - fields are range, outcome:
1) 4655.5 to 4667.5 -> 59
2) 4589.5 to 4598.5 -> 50.5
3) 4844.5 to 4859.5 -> 65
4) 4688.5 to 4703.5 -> 62.9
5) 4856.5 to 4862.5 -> 59.6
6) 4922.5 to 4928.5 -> 74.2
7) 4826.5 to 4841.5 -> 63.1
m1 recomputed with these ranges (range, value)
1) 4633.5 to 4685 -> 60.6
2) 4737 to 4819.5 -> 64.5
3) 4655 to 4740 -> 60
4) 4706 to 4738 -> 60.4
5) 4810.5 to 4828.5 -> 54.1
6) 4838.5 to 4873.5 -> 65.7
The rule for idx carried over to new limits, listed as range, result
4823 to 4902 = 49.62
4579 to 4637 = 44.16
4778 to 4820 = 49.08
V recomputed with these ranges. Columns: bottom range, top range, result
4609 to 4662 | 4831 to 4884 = 1.08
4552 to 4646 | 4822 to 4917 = 1.08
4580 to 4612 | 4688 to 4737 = 1.03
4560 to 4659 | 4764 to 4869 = 1.04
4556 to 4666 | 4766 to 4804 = 1.07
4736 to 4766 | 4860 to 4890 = 1.01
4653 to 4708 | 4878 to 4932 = 1.17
